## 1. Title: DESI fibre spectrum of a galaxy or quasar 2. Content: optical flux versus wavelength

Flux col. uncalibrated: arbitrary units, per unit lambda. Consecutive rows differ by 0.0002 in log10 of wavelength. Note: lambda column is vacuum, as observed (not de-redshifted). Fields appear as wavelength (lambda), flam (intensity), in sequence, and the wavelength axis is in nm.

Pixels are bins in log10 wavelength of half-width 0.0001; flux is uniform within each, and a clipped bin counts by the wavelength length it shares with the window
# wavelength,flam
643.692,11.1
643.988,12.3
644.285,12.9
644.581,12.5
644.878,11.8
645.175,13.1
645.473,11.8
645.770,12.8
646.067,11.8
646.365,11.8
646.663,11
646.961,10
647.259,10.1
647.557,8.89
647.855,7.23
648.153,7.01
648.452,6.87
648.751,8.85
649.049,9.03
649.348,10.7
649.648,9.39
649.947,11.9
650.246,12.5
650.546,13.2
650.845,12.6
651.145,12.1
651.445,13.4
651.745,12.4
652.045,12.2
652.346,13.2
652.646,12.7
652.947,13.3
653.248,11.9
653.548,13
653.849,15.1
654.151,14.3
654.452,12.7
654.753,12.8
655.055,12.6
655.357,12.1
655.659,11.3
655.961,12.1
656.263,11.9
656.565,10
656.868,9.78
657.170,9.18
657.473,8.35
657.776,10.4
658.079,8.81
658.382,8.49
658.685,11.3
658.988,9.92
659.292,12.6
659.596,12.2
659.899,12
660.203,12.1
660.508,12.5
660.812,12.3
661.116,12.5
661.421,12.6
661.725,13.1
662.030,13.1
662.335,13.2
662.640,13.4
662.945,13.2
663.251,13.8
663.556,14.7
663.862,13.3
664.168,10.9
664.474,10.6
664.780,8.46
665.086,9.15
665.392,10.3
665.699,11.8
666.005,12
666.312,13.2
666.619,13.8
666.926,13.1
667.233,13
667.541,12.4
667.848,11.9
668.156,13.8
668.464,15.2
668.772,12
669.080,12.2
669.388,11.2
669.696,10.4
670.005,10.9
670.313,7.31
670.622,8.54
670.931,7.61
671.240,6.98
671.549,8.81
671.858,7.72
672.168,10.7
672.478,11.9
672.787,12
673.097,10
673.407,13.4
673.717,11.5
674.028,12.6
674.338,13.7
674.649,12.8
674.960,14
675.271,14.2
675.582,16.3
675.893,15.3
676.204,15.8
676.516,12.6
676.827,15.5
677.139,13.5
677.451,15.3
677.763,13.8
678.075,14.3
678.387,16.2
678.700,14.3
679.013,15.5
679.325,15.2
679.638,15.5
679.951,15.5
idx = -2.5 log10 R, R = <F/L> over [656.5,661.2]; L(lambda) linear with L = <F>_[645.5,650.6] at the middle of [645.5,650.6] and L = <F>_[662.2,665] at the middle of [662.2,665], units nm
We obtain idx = 0.09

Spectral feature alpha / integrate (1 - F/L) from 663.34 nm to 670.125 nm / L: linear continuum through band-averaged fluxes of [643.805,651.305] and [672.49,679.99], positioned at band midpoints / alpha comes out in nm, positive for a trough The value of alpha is 0.51 nm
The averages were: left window 10.9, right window 14.1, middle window 12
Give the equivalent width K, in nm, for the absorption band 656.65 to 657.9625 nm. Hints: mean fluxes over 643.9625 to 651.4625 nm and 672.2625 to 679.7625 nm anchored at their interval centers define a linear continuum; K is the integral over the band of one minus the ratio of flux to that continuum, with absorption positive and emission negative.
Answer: 0.27 nm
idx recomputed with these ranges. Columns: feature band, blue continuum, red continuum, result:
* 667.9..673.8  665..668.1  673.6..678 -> 0.22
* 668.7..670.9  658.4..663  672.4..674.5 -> 0.20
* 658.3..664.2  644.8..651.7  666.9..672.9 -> -0.15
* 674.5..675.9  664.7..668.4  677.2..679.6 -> -0.02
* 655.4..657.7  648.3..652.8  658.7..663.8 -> 0.16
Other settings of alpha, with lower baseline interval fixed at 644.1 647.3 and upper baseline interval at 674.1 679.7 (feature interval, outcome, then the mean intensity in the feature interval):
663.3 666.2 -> 0.46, 11.4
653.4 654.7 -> -0.12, 13.7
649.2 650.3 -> 0.11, 11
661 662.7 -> 0.04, 13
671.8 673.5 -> 0.38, 11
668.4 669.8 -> 0.19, 12.1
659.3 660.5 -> 0.08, 12.2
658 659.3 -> 0.30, 10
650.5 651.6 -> -0.04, 12.8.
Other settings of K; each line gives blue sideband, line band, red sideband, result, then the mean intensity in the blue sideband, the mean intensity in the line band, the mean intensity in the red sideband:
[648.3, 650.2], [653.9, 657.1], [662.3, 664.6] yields -0.28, 9.62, 12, 12.9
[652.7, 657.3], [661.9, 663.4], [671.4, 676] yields -0.14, 12.2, 13.3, 12.3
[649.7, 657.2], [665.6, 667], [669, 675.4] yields -0.18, 12.3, 12.8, 10.9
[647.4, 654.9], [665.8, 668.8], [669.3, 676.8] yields -0.39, 11.5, 13.1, 11.6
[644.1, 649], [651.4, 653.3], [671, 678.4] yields -0.31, 10.5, 12.7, 12.8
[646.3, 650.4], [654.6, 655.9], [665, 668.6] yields -0.18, 9.62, 12.2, 12.5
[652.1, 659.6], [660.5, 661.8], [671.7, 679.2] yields -0.05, 11.6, 12.6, 13.5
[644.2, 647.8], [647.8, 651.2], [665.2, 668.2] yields 0.42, 11.4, 10.1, 12.4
